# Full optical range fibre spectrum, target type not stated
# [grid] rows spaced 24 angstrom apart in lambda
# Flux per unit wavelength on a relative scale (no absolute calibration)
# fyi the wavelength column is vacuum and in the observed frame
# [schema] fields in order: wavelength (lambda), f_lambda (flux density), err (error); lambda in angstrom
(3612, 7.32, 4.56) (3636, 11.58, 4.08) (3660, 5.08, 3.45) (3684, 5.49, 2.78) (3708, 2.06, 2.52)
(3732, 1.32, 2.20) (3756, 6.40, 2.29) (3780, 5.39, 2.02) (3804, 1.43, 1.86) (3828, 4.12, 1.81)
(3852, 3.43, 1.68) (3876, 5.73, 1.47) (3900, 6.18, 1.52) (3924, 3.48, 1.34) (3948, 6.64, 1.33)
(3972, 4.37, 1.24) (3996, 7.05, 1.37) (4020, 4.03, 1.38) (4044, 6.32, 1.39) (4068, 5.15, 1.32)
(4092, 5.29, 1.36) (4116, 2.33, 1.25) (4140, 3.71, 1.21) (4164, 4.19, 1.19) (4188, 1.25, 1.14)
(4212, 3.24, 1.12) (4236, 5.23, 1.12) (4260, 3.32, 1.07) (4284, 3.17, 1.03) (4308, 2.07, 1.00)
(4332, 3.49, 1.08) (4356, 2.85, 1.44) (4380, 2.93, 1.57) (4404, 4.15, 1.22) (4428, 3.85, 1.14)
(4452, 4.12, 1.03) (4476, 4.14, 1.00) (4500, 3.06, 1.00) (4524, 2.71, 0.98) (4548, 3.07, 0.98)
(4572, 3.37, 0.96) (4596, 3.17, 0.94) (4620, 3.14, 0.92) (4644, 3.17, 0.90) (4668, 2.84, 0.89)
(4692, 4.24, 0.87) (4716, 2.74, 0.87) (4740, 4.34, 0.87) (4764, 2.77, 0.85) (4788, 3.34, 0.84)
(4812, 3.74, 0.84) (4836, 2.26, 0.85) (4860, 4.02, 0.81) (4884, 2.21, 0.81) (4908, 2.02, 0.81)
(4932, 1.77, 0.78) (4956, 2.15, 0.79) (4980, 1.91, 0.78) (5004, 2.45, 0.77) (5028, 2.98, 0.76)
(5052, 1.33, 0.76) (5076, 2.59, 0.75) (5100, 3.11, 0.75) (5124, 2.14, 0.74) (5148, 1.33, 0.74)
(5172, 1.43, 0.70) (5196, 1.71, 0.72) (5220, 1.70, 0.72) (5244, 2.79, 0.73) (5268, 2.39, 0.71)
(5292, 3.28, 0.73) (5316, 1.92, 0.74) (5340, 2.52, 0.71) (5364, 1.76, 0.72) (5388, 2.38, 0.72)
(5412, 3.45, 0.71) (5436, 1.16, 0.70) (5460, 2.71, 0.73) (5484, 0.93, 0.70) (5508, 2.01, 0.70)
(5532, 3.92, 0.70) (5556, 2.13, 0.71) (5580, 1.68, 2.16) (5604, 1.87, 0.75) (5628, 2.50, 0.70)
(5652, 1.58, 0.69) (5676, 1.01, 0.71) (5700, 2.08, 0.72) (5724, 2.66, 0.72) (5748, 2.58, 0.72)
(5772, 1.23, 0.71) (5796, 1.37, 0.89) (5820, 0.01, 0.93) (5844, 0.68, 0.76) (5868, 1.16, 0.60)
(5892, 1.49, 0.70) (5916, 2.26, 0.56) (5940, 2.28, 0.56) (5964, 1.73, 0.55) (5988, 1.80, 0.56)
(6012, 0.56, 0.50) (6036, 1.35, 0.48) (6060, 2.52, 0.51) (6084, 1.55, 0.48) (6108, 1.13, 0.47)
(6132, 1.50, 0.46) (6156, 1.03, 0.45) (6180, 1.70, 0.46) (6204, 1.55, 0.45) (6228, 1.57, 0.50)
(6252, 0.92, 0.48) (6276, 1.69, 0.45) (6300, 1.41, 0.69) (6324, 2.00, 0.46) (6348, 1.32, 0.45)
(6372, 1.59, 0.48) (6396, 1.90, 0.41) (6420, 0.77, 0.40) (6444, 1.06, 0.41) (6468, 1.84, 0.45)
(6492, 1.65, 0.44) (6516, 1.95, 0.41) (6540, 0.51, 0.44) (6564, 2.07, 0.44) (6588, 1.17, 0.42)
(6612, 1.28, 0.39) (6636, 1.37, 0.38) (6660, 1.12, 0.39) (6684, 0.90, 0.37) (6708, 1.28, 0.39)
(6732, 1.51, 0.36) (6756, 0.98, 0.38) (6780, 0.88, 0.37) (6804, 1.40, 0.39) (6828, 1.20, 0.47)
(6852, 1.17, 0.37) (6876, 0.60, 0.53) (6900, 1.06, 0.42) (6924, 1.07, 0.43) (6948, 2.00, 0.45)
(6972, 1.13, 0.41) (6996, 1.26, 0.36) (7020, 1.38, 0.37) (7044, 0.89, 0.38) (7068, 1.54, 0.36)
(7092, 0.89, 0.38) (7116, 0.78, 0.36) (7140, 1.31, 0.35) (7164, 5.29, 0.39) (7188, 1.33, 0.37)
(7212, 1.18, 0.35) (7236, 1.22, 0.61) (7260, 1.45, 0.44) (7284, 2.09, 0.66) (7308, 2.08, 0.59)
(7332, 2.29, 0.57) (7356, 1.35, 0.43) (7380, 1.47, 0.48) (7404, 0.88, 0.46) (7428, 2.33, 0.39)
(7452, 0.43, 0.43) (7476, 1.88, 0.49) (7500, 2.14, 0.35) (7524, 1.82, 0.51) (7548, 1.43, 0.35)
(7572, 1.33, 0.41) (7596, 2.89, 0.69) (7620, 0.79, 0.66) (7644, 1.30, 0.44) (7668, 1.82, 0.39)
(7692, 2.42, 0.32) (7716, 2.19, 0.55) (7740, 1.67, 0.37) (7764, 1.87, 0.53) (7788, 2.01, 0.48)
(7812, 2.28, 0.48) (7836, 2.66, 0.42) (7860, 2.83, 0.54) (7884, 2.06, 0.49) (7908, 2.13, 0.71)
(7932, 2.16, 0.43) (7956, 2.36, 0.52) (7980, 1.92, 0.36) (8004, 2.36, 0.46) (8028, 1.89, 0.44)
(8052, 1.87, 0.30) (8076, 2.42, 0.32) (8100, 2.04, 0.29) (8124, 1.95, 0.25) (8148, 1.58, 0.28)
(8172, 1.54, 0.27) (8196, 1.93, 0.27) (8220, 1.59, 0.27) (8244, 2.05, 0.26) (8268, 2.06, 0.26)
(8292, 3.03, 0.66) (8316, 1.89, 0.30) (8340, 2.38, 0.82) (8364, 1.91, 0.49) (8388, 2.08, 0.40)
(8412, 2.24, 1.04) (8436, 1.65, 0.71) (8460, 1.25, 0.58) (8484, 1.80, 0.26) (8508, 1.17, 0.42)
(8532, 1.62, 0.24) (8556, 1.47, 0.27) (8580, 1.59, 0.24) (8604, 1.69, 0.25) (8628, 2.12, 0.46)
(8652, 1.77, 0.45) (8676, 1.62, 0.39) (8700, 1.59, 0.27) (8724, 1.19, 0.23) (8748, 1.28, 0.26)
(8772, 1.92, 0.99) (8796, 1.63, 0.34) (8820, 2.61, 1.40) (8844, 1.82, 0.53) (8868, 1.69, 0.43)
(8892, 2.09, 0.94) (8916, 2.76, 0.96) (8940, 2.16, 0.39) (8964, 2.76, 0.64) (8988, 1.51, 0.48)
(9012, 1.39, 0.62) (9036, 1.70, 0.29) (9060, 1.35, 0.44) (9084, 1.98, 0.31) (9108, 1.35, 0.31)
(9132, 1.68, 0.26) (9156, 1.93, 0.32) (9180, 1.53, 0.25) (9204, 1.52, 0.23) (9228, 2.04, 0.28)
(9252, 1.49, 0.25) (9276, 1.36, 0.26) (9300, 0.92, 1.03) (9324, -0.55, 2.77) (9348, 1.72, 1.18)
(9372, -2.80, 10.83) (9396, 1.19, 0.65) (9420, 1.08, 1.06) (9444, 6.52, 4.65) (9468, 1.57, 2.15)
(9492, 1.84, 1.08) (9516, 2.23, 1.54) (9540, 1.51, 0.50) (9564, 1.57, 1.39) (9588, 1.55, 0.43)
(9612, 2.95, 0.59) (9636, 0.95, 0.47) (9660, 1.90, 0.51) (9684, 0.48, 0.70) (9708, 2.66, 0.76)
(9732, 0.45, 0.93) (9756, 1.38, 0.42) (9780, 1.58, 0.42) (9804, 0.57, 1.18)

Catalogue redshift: 0.92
